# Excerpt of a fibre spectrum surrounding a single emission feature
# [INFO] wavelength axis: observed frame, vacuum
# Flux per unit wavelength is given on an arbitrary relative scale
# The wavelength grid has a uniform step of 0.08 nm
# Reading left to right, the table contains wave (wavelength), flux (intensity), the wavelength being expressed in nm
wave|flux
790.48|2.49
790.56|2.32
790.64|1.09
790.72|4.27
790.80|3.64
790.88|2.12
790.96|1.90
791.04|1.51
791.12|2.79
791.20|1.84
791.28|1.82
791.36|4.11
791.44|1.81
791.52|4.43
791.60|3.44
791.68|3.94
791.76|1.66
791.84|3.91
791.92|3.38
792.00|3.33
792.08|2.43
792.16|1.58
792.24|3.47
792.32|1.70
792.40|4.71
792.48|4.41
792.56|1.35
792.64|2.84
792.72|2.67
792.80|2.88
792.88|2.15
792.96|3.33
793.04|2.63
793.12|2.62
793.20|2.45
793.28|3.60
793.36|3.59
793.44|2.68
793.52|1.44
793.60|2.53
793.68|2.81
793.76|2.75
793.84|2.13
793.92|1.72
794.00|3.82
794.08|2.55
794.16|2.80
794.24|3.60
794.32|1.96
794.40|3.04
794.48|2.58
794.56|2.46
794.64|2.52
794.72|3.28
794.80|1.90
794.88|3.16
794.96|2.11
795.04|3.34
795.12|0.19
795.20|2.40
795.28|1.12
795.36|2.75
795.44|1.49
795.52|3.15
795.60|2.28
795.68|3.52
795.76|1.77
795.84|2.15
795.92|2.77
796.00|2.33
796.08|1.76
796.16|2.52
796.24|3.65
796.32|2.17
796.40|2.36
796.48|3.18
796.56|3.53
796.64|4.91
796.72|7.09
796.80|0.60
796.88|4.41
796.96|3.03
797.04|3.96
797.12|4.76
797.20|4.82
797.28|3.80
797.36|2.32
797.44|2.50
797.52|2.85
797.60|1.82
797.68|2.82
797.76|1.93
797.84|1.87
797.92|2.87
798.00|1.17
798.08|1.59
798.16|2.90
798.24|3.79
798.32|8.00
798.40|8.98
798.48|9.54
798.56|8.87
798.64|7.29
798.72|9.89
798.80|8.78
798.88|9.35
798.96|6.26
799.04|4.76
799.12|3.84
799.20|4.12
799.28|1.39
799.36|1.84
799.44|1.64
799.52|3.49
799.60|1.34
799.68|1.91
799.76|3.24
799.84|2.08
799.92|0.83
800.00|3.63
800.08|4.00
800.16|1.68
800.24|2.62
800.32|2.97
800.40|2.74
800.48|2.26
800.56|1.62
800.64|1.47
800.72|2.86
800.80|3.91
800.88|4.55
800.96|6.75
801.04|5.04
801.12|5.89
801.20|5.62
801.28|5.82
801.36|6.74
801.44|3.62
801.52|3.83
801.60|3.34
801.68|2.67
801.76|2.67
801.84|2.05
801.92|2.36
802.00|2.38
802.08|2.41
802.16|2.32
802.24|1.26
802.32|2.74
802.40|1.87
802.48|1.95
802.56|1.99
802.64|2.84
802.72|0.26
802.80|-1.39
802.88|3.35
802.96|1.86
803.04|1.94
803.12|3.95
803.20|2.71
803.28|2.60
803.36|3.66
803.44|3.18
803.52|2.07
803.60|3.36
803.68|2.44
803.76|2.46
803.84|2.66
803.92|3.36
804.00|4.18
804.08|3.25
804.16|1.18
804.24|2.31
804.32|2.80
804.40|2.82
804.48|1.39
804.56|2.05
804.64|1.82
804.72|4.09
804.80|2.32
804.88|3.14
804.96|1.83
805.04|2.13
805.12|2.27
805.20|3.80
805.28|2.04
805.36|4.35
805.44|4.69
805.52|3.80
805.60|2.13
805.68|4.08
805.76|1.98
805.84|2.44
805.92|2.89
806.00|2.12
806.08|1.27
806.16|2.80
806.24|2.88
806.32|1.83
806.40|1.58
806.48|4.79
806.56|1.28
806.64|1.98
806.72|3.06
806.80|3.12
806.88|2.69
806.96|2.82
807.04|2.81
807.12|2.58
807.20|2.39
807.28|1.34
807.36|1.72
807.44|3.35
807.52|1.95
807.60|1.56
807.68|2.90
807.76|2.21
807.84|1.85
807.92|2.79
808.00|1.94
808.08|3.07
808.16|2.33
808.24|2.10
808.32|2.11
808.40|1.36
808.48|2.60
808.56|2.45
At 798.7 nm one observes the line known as H-alpha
